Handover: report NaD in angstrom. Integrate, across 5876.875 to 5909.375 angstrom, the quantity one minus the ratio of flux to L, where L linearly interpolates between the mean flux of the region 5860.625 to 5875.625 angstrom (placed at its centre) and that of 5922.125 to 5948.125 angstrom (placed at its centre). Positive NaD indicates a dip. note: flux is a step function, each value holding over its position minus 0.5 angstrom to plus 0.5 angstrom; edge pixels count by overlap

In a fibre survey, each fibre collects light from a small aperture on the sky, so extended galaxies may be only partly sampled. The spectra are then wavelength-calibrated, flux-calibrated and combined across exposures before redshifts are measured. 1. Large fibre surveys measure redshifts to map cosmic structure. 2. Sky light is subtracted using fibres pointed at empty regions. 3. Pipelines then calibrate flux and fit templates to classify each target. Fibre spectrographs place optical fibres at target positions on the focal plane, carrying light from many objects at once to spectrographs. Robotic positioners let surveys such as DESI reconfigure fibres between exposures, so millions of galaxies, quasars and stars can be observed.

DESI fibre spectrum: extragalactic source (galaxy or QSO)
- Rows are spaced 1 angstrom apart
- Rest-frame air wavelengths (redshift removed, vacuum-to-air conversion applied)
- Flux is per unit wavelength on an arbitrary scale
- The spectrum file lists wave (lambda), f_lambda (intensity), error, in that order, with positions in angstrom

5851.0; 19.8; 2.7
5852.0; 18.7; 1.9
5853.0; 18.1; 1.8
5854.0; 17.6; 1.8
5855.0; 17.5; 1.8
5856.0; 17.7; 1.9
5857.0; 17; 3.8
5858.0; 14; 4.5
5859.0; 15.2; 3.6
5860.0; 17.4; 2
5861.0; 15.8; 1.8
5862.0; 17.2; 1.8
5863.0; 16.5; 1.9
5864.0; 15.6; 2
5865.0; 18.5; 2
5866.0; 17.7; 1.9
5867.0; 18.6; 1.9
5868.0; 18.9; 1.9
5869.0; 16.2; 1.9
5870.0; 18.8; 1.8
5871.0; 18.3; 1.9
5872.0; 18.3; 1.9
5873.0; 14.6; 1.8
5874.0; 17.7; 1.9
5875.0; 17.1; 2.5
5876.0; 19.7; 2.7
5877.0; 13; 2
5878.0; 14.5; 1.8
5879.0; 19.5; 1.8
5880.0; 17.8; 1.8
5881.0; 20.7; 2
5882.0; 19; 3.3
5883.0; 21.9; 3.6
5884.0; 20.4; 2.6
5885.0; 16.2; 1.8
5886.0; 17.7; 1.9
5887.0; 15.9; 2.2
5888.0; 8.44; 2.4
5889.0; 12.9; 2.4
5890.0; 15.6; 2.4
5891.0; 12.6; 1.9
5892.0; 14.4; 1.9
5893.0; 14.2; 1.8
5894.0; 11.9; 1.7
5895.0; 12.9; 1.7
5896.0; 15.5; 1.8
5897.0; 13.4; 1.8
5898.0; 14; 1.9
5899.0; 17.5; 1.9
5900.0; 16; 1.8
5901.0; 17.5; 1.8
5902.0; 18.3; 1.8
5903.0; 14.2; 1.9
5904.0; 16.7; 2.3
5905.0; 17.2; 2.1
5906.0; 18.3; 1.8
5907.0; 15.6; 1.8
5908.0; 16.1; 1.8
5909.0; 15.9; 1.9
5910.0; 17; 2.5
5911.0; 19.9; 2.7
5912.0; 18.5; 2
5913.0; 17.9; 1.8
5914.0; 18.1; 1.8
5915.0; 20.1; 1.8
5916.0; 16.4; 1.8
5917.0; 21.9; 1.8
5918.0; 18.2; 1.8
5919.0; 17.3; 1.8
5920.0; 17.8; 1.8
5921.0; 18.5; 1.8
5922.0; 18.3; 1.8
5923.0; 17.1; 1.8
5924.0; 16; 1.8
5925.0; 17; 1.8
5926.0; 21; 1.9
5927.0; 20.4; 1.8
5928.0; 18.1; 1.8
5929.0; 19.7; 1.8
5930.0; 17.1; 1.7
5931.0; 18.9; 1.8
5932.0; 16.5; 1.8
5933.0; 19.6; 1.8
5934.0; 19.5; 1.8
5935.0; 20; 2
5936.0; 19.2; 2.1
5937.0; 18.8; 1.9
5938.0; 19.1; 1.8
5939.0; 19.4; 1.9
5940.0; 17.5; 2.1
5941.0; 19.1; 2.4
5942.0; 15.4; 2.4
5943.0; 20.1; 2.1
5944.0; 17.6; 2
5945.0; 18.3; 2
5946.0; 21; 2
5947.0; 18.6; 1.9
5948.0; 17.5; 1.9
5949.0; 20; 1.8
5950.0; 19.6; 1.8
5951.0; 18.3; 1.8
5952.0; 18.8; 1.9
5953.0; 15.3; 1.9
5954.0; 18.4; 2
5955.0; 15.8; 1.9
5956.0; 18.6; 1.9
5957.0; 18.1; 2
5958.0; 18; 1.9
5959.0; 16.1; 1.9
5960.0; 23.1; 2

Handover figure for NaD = 3.4 angstrom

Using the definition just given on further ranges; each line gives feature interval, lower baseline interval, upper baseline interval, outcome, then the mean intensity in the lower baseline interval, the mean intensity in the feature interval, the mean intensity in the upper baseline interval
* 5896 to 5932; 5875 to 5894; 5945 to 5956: -0.7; 16.3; 17.6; 18.3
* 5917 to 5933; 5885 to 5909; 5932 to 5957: -1.1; 15.1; 18.3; 18.5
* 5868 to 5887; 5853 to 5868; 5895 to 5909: -1.4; 17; 17.8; 16.1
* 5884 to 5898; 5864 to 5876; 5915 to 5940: 3.0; 17.7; 14.2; 18.6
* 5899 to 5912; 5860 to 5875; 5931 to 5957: 0.7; 17.3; 17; 18.5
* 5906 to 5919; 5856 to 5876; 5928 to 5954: 0.1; 17.1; 18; 18.6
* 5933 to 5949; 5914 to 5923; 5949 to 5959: -0.6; 18.5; 18.8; 17.9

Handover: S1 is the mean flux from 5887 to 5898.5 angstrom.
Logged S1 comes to 13.4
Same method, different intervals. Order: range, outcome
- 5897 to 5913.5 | 16.8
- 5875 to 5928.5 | 16.9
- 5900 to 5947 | 18.2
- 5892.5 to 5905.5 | 15.3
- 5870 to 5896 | 16.2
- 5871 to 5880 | 16.9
